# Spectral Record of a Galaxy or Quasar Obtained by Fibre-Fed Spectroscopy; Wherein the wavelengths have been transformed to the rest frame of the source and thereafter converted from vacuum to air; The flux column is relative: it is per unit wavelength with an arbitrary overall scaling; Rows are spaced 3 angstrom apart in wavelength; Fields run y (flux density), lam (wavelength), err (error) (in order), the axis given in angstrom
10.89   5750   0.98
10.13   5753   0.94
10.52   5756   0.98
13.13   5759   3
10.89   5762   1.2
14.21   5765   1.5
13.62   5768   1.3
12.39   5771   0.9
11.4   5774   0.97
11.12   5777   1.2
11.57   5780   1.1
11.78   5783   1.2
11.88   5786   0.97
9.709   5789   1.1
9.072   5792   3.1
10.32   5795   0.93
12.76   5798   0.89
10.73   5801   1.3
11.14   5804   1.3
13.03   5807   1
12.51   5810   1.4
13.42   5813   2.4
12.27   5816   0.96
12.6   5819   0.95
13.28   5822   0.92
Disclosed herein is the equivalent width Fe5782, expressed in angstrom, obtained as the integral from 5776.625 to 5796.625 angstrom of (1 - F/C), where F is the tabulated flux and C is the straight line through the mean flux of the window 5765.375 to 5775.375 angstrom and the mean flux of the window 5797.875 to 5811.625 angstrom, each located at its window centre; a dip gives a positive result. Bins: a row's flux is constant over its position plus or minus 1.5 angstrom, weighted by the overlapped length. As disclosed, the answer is 2.56 angstrom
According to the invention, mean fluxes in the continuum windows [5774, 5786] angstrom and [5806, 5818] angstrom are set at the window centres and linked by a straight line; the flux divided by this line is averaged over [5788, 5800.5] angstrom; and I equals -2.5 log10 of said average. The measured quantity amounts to 0.15 mag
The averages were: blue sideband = 11.5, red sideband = 12.8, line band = 10.5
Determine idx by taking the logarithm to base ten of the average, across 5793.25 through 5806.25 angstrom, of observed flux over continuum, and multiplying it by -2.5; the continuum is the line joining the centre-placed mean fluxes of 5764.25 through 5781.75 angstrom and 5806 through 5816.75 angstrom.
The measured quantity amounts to 0.12 mag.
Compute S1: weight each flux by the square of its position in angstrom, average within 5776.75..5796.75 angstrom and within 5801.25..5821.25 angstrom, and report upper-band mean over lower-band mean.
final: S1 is 1.2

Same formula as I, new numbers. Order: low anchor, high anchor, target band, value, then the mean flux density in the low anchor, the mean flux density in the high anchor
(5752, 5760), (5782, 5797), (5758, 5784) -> -0.12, 11.2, 10.6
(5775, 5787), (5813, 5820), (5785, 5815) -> 0.06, 11.6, 12.6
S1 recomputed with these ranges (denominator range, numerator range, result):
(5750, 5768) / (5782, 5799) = 0.92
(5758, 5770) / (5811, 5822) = 1.01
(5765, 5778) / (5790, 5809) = 0.91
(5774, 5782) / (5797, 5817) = 1.09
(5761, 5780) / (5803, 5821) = 1.04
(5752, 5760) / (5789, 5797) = 0.89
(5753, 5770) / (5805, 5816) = 1.06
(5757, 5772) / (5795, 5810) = 0.94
